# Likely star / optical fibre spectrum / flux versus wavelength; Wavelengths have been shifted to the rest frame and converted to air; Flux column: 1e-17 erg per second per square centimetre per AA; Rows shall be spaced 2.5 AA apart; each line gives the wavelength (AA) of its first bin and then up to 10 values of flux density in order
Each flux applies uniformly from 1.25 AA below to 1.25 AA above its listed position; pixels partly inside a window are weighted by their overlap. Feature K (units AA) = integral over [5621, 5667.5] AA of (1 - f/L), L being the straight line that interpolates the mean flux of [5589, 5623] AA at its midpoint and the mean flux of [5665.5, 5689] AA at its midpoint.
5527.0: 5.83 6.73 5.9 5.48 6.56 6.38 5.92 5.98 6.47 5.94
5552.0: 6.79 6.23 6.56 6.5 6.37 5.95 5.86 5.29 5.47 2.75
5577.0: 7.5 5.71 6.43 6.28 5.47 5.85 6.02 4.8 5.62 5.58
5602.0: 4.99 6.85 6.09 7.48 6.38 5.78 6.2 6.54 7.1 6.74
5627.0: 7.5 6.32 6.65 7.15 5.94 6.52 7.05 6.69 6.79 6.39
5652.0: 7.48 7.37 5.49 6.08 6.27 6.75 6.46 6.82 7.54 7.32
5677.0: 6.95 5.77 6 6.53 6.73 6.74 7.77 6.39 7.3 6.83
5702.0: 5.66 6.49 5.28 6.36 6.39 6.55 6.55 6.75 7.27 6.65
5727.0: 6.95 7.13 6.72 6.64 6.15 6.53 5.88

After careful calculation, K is -1.9 AA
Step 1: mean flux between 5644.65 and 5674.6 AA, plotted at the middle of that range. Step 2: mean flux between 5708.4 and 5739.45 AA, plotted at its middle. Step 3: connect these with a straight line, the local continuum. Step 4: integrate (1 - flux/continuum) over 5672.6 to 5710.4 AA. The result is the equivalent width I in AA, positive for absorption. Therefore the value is 0.7 AA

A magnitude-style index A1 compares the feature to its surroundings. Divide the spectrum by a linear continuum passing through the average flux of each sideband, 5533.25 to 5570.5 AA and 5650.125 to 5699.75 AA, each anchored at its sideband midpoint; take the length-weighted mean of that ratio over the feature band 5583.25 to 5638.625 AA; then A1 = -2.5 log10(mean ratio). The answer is 0.032 mag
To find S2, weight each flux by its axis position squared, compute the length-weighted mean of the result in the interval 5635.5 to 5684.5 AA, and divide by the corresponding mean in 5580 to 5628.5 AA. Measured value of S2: 1.1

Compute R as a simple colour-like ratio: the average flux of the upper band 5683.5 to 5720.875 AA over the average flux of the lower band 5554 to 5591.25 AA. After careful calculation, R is 1.12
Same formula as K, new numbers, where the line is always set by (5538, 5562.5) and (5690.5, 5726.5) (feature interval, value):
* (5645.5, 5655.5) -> -0.76 AA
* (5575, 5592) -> 0.89 AA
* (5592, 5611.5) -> 1.42 AA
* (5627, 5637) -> -0.39 AA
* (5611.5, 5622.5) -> 0.14 AA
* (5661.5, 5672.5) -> -0.38 AA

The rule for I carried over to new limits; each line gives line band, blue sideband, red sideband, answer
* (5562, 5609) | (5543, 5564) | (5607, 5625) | 5.2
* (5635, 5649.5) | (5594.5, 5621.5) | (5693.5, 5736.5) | -0.8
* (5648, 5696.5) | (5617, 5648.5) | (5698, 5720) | -1.3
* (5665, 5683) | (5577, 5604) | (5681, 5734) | -0.9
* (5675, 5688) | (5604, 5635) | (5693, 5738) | 0.3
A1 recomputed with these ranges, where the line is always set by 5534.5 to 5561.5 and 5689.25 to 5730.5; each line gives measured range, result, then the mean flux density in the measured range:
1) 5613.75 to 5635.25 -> -0.04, 6.67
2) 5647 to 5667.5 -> 0.00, 6.55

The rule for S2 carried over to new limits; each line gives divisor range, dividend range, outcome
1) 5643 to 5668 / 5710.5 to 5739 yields 1.04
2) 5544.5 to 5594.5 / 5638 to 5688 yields 1.16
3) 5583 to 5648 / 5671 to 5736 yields 1.09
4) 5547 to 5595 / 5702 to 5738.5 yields 1.16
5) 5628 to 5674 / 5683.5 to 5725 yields 1.01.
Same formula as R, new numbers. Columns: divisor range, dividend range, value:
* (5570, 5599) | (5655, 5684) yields 1.16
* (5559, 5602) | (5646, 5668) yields 1.15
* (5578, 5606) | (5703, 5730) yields 1.13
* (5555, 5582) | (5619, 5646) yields 1.16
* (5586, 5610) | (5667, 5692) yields 1.16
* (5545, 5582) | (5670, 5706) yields 1.12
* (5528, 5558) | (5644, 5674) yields 1.07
